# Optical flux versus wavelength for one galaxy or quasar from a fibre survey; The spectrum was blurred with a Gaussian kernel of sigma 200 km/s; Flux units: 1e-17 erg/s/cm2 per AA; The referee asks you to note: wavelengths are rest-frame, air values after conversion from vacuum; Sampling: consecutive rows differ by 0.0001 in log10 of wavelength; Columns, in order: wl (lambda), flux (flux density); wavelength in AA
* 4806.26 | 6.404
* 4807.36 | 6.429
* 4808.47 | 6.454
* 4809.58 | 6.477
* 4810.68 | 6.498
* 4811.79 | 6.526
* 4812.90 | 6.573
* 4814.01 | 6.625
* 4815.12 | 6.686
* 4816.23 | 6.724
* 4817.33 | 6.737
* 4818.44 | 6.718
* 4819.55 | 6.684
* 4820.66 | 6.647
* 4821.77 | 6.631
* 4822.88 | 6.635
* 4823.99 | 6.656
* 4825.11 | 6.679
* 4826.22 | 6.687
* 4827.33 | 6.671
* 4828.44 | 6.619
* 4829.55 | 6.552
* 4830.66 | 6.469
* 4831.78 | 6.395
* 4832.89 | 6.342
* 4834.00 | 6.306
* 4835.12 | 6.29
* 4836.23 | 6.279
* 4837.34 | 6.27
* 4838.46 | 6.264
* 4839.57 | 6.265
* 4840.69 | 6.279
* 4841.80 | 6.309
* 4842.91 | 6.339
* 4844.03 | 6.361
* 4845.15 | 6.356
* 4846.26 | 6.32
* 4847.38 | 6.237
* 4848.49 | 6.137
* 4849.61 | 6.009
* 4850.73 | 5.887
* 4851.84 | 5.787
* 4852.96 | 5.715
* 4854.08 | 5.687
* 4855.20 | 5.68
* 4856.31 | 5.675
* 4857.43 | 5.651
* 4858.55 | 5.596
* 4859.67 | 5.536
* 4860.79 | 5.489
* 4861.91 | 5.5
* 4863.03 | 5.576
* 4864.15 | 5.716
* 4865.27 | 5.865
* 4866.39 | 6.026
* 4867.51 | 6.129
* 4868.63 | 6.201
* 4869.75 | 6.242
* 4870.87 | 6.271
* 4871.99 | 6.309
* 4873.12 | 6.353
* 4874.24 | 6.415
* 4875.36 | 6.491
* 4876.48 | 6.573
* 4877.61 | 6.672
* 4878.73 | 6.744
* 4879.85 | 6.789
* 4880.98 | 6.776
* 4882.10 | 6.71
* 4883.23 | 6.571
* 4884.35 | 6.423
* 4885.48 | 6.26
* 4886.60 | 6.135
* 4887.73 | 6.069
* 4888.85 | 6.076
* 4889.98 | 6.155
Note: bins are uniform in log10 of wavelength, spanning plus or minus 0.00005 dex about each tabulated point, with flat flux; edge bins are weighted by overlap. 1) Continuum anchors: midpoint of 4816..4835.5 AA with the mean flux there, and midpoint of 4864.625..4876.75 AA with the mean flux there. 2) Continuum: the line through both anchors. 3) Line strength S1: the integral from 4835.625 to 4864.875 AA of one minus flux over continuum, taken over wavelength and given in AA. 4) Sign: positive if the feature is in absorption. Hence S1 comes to 2.04 AA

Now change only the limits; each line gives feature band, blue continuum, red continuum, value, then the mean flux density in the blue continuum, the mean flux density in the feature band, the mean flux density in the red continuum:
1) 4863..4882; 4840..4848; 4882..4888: 0.0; 6.31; 6.33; 6.34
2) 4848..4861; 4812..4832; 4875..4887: 1.7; 6.63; 5.74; 6.56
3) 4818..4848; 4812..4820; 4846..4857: -0.7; 6.67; 6.45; 5.9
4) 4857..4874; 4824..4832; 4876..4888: 1.6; 6.59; 5.91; 6.53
